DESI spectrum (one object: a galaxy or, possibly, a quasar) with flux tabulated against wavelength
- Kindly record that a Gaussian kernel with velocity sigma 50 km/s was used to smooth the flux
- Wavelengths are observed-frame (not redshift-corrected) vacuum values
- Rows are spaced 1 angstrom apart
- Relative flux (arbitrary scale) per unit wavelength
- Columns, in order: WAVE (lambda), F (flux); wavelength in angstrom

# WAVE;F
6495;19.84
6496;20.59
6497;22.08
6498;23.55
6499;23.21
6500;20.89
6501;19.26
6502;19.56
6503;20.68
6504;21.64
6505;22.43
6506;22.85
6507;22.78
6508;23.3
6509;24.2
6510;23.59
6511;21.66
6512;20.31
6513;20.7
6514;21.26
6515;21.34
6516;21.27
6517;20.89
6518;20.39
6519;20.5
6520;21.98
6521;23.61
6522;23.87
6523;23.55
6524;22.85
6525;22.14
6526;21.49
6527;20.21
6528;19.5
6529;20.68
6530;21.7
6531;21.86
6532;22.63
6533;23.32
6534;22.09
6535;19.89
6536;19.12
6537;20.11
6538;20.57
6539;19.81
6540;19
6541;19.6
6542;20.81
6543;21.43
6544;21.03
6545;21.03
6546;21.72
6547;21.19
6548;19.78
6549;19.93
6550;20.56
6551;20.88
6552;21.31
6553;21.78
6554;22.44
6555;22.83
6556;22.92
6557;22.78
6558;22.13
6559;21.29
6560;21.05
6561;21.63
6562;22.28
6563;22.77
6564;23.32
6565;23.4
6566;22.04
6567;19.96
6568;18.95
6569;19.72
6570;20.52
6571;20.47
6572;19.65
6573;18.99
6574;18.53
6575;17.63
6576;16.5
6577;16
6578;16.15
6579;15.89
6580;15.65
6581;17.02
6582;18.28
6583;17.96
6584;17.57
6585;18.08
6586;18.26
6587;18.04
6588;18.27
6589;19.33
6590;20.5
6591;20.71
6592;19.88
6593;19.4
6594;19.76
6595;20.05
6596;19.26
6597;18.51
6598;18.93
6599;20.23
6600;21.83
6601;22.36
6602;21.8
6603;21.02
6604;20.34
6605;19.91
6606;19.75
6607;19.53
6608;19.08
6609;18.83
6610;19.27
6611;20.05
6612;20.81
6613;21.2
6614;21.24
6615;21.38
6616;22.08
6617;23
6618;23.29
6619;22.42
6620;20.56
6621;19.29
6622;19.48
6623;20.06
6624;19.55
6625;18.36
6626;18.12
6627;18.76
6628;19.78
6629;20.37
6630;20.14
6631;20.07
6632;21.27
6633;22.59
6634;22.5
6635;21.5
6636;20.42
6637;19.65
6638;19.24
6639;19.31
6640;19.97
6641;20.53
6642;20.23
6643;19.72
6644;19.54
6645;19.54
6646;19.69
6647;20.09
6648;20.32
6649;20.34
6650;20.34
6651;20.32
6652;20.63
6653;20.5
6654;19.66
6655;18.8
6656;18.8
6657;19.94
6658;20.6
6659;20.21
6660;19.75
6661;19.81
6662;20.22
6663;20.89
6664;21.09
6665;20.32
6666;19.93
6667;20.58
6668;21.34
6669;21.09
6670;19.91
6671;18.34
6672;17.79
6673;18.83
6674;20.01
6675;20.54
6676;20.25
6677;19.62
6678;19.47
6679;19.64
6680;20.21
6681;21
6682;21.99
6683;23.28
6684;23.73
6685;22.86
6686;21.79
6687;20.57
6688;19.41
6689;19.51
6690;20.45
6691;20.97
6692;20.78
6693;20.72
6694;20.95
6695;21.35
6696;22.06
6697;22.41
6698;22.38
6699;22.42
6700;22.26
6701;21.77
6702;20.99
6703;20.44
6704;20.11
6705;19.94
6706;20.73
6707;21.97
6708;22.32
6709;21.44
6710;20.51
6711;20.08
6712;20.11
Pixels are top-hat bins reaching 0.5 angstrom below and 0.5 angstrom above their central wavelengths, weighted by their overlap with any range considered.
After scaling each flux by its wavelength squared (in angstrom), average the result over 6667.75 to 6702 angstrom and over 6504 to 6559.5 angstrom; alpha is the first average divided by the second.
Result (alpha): 1.0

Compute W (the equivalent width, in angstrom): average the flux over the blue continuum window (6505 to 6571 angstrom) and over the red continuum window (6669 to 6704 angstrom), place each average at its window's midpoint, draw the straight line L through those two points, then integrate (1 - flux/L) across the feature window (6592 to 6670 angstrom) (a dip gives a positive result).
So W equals 3.0 angstrom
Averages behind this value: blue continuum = 21.5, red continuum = 20.8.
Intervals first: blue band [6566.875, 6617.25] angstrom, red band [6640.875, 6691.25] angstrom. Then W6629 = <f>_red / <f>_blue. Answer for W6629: 1.0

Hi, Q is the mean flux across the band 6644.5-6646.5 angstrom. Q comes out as 19.6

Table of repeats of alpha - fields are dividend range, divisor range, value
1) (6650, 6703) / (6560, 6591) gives 1.11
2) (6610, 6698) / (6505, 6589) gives 1.02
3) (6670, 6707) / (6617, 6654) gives 1.04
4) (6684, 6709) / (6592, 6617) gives 1.08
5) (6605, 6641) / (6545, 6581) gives 1.02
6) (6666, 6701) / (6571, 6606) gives 1.13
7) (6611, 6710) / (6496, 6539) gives 0.99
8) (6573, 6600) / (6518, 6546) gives 0.88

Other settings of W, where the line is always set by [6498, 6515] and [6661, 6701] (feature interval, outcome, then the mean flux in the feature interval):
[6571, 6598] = 3.8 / 18.4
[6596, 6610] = 0.8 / 20.1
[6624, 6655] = 1.4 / 20.1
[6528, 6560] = 0.7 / 21.1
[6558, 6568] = -0.2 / 21.8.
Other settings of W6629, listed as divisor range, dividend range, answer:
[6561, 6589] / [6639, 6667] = 1.06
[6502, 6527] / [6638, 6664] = 0.91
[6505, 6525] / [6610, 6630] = 0.92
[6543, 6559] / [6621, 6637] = 0.94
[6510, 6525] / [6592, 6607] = 0.93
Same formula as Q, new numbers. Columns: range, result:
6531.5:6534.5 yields 22.7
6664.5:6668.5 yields 20.5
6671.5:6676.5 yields 19.5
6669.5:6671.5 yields 19.1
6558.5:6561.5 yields 21.3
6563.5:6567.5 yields 22.2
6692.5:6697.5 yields 21.5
